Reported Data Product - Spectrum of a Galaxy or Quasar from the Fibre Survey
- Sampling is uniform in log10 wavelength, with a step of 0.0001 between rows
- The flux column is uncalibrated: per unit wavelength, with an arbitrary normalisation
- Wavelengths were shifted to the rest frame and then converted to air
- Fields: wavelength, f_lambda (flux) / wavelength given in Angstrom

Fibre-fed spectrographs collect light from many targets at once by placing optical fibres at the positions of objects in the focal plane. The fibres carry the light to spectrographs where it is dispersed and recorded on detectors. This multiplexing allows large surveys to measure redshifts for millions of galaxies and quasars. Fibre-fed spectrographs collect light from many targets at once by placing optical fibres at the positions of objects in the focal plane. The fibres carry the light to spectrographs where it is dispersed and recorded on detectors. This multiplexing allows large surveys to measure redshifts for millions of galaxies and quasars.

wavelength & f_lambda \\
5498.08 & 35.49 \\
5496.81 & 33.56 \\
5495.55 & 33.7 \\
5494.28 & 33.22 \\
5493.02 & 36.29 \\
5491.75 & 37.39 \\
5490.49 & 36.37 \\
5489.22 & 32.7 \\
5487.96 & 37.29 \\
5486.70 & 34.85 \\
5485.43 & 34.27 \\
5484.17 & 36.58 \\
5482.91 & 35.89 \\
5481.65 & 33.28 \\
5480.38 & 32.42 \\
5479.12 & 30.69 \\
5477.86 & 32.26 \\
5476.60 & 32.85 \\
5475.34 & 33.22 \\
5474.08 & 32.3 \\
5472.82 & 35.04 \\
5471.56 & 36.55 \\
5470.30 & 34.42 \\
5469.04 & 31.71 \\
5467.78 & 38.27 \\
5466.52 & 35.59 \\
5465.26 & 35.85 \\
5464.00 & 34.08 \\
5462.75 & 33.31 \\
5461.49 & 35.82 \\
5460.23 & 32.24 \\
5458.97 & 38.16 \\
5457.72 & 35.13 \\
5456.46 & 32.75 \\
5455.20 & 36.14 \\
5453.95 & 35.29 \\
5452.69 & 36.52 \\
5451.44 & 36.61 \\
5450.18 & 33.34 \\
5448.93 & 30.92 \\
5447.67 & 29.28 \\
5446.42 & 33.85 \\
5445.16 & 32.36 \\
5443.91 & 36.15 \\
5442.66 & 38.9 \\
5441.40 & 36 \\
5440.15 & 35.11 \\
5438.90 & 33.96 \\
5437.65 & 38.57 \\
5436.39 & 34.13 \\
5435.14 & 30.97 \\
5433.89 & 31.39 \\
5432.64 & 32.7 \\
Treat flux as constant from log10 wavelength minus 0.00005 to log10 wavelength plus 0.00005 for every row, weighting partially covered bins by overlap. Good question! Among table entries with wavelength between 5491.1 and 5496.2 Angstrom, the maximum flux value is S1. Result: 37.39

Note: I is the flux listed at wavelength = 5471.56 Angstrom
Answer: 36.55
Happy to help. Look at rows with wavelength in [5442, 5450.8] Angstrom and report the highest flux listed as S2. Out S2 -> 38.9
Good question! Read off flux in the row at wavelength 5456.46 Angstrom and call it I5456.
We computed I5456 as 32.75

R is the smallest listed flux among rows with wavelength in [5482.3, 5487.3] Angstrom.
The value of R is 34.27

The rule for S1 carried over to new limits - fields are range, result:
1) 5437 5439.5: 38.57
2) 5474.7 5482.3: 33.28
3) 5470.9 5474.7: 36.55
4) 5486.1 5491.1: 37.29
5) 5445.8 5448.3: 33.85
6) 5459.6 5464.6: 35.82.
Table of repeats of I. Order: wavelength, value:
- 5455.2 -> 36.14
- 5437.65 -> 38.57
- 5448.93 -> 30.92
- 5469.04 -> 31.71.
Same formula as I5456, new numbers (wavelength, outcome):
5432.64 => 32.7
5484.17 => 36.58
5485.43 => 34.27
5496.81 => 33.56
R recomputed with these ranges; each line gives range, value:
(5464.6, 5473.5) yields 31.71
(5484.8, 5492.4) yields 32.7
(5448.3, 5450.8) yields 30.92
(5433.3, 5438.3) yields 30.97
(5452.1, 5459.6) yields 32.75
